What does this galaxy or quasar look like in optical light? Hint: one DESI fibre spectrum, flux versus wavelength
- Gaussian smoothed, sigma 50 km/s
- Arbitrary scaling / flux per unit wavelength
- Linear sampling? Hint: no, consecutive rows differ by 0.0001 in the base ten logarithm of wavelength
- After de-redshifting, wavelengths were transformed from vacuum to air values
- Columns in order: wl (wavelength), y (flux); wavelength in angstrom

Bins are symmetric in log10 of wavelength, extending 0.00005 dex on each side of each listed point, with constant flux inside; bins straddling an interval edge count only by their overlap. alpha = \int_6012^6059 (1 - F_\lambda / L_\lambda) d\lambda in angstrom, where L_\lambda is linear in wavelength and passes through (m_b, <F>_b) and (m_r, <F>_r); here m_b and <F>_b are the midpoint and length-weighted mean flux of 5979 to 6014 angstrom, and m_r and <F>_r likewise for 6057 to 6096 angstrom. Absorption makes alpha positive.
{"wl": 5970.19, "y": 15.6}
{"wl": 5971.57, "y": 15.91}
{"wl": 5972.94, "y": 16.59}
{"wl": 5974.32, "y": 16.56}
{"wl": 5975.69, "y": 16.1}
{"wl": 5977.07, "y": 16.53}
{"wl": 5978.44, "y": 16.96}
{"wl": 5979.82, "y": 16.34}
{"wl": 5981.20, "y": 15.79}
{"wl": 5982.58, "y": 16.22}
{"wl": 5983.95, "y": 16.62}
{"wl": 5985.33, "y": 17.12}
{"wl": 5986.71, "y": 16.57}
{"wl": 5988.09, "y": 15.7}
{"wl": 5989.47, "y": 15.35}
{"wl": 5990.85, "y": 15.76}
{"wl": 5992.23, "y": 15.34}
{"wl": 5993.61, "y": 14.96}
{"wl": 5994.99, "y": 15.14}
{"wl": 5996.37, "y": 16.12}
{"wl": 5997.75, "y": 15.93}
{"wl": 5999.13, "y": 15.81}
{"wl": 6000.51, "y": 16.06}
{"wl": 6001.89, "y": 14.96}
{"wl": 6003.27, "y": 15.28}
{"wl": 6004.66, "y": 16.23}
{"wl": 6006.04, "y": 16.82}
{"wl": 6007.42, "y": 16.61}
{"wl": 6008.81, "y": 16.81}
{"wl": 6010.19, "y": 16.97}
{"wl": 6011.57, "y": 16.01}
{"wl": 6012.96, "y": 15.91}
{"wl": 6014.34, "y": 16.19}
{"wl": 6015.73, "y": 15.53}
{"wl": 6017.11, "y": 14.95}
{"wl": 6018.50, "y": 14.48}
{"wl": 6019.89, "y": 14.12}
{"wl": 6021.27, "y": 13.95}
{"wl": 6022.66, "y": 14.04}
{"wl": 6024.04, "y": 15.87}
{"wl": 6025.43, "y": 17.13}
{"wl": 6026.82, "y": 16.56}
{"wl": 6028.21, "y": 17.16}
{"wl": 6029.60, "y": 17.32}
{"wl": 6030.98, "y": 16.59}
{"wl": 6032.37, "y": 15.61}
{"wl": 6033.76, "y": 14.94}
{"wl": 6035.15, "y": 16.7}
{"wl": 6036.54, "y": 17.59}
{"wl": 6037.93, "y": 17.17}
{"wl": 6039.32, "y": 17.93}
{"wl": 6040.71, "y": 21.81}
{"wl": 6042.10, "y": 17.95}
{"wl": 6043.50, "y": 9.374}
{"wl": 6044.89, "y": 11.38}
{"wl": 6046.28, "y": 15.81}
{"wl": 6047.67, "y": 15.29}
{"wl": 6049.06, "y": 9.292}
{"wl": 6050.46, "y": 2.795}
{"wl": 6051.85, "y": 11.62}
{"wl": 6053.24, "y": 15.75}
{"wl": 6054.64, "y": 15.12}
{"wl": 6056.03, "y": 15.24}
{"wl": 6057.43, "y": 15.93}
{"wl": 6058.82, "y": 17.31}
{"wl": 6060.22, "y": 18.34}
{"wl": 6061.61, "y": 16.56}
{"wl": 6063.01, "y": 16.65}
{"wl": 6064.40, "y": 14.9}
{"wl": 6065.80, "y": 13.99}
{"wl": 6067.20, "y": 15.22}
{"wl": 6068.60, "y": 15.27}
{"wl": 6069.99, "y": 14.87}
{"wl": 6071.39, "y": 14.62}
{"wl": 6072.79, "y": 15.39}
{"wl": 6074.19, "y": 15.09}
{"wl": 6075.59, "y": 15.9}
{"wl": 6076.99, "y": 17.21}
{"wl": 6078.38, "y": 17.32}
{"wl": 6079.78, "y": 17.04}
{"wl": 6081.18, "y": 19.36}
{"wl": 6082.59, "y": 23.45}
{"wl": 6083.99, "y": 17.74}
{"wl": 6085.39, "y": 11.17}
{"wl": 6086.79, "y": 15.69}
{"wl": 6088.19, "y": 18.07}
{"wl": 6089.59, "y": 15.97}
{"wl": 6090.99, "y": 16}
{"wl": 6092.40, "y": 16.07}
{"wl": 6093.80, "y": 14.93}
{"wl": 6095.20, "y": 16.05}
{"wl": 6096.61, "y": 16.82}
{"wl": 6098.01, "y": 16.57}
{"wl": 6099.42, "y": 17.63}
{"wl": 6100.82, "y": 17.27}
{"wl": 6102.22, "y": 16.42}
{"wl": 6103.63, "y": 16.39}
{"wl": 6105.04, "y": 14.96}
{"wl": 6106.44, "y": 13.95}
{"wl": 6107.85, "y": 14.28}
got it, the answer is 3.0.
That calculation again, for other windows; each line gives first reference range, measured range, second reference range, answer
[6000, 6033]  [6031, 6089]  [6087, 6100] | 2.1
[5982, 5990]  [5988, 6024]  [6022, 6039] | 1.7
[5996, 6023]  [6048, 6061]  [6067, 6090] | 2.1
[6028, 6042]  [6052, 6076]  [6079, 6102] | 2.1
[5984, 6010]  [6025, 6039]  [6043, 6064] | -2.0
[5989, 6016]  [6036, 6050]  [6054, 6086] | 0.9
